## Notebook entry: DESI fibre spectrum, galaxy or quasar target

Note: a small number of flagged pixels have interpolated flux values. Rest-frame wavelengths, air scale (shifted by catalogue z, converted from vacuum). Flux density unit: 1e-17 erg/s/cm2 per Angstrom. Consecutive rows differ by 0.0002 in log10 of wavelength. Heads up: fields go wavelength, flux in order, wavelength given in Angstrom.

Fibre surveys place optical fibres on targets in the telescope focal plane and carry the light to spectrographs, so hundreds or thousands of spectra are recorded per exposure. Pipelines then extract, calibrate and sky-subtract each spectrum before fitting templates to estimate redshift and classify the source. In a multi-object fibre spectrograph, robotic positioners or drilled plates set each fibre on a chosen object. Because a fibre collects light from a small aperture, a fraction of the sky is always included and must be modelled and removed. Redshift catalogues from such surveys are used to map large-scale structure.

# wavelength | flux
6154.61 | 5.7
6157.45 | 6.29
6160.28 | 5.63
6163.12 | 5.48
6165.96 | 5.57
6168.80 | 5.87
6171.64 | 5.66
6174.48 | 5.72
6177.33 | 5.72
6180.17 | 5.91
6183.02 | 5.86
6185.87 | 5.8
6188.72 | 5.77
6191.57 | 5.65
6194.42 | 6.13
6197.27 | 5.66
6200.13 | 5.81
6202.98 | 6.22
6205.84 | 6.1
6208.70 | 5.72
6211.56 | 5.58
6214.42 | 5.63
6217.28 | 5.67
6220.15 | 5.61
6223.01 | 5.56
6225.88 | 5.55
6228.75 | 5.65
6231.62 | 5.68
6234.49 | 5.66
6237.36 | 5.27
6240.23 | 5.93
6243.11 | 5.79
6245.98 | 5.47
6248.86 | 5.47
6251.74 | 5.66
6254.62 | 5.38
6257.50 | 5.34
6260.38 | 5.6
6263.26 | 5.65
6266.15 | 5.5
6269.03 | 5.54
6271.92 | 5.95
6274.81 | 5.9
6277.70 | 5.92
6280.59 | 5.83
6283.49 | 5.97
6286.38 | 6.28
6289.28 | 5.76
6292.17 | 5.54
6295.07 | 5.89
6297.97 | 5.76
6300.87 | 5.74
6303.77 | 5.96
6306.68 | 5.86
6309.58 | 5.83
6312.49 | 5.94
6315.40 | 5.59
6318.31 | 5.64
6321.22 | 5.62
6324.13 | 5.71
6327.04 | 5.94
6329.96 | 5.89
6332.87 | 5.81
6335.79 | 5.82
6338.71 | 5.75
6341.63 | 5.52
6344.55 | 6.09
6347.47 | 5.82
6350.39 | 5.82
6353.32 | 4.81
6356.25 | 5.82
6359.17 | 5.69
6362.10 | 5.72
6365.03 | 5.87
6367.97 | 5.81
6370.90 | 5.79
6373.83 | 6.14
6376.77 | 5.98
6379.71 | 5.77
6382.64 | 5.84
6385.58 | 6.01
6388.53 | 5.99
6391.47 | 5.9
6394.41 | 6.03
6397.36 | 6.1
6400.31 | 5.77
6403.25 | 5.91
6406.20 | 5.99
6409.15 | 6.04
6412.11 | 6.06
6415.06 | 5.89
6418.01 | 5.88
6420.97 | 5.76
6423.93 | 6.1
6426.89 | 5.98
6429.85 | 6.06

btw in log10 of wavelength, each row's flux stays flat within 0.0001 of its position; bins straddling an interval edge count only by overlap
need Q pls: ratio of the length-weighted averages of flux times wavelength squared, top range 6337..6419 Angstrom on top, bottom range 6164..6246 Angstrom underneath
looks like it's 1.08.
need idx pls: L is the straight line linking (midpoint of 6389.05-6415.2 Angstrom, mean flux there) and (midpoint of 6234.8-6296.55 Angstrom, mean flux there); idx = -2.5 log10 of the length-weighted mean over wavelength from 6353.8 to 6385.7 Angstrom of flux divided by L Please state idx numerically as 0.02 mag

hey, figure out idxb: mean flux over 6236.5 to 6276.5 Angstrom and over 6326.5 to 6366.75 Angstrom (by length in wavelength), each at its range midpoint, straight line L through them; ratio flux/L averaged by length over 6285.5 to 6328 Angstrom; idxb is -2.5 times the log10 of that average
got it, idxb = -0.02 mag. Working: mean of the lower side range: 5.61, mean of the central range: 5.8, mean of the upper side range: 5.74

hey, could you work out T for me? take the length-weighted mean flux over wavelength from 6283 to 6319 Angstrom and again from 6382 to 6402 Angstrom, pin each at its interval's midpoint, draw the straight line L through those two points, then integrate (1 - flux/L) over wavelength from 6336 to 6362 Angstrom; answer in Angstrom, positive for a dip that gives 1.0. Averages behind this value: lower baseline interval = 5.83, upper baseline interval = 5.95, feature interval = 5.68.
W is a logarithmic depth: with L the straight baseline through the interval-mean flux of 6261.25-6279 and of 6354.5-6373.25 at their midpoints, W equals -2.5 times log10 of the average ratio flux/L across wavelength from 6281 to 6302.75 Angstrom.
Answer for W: -0.02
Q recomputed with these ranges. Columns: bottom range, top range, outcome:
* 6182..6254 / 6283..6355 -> 1.04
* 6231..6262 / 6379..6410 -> 1.12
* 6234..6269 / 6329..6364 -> 1.06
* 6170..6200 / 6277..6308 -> 1.05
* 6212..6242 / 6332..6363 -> 1.05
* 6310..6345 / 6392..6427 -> 1.06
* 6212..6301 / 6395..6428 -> 1.10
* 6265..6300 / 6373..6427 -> 1.06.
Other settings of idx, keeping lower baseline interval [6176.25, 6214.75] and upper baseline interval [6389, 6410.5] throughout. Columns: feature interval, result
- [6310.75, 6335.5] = 0.03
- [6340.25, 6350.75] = 0.02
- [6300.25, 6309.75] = 0.01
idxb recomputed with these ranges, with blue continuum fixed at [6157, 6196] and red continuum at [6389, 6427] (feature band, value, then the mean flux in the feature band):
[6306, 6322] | 0.03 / 5.75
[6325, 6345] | 0.02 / 5.81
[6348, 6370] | 0.05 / 5.66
